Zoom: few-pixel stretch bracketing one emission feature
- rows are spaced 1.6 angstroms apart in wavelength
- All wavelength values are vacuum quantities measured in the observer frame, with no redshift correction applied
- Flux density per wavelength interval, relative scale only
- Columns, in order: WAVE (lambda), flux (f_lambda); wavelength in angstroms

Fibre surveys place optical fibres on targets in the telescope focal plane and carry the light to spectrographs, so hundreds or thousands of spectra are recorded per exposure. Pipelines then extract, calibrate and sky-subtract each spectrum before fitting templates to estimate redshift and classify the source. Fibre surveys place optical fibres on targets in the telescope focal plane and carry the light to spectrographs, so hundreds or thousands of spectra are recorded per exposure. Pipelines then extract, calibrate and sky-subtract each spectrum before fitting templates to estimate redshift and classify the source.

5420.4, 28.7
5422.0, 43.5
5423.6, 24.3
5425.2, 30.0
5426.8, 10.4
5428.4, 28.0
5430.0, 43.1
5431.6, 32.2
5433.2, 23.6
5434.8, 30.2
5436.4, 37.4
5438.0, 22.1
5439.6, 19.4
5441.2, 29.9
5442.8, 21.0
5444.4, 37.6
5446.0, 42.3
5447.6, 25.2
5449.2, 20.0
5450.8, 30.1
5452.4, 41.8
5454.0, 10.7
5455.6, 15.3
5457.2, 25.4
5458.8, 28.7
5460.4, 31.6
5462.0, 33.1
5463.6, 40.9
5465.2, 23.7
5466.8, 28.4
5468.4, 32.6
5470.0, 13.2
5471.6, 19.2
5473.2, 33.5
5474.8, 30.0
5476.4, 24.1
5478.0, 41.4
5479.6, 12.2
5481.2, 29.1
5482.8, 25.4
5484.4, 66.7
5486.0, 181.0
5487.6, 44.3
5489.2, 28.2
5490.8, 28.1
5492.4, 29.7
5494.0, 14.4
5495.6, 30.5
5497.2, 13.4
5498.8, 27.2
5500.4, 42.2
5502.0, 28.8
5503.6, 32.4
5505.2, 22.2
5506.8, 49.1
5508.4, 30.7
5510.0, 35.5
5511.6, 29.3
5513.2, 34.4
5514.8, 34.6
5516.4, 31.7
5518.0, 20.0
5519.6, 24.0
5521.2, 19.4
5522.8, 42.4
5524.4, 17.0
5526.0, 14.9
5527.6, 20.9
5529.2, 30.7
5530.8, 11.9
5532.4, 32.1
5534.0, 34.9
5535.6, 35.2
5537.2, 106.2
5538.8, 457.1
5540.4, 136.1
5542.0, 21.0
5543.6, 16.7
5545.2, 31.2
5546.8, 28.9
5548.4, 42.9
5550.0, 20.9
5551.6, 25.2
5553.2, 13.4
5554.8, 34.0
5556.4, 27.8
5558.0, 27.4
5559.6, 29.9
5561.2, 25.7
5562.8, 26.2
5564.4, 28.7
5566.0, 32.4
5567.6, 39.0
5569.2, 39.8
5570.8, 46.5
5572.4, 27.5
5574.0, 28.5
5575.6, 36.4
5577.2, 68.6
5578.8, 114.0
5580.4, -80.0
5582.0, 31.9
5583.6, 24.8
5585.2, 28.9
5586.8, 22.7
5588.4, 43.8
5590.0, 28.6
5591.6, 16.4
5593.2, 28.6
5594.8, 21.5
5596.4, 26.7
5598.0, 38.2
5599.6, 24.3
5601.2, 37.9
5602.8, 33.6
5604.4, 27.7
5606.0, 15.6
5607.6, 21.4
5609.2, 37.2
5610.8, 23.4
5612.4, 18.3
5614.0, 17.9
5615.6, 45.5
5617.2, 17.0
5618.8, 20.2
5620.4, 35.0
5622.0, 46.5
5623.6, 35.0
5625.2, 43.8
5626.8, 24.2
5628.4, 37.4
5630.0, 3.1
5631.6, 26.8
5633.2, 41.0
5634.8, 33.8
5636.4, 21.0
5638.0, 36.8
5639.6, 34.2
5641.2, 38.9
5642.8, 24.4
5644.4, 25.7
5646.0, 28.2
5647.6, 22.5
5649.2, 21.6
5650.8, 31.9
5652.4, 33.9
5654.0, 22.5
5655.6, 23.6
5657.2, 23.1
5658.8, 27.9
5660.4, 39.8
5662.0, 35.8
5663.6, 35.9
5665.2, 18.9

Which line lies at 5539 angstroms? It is [O III] 5007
